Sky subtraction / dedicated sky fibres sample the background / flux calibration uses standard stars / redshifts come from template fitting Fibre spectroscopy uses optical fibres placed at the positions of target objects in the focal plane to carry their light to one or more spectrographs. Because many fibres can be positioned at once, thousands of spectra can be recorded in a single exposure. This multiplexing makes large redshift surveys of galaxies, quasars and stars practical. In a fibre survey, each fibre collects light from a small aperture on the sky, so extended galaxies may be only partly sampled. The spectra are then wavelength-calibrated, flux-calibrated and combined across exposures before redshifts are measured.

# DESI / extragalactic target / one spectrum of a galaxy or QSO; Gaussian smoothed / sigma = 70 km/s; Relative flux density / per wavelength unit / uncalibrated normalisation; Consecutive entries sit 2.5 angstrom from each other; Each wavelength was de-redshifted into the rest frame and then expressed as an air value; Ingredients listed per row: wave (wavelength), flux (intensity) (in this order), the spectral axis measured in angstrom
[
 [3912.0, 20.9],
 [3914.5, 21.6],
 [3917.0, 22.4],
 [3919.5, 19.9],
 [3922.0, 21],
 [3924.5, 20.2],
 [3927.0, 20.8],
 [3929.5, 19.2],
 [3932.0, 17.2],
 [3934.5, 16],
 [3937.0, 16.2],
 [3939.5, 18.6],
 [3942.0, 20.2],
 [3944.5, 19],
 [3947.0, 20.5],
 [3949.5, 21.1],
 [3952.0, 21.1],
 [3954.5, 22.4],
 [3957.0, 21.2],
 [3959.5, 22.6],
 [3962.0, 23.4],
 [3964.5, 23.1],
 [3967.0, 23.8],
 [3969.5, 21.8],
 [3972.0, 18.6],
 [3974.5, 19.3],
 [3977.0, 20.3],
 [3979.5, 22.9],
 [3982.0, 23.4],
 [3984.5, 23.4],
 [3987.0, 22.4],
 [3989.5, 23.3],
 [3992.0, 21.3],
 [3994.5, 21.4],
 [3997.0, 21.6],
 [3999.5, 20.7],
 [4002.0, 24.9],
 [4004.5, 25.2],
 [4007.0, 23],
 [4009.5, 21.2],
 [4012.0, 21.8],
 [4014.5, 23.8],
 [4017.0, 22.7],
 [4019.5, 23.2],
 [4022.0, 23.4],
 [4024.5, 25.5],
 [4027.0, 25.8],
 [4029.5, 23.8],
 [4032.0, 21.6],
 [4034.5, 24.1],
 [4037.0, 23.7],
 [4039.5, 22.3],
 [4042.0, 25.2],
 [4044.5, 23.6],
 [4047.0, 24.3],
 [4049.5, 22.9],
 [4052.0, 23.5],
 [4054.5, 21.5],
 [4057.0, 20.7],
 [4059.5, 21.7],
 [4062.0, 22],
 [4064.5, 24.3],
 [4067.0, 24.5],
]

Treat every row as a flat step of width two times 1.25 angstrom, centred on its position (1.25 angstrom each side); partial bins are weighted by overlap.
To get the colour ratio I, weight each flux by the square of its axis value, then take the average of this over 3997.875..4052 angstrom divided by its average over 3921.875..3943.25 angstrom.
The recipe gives 1.3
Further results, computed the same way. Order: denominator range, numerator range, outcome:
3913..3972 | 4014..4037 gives 1.21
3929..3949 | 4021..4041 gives 1.35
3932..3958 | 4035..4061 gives 1.24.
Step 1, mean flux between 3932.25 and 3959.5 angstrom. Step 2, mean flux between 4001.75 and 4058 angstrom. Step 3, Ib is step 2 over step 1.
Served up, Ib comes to 1.19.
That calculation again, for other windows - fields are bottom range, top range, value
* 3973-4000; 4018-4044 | 1.09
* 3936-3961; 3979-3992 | 1.13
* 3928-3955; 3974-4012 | 1.17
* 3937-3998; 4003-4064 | 1.08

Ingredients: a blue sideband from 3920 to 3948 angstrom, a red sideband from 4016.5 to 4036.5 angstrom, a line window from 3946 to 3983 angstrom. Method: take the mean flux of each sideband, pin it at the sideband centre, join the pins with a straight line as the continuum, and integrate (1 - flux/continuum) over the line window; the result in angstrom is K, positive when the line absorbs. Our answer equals -2.0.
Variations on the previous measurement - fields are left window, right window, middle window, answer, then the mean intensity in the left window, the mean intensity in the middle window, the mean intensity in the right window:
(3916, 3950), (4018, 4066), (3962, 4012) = -2.05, 19.4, 22.2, 23.3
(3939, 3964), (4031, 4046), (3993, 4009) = -0.17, 21.1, 22.7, 23.5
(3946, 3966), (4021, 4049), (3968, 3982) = 0.97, 22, 20.9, 23.9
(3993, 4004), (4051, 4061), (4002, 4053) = -3.45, 22.3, 23.6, 21.8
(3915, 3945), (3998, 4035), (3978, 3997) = -0.44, 19.3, 22.5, 23.4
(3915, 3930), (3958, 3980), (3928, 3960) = 2.43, 20.7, 19.6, 21.7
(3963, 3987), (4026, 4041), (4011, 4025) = -0.13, 21.9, 23.3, 23.5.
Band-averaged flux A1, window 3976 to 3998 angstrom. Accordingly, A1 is 22.3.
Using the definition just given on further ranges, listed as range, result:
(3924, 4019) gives 21.3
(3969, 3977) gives 19.8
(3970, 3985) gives 21.2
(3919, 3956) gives 19.6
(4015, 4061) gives 23.3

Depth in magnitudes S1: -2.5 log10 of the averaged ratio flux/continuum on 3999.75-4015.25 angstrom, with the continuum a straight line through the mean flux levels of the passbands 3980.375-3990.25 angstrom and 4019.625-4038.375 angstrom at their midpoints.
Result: 0.02 mag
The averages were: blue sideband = 23.1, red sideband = 23.9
